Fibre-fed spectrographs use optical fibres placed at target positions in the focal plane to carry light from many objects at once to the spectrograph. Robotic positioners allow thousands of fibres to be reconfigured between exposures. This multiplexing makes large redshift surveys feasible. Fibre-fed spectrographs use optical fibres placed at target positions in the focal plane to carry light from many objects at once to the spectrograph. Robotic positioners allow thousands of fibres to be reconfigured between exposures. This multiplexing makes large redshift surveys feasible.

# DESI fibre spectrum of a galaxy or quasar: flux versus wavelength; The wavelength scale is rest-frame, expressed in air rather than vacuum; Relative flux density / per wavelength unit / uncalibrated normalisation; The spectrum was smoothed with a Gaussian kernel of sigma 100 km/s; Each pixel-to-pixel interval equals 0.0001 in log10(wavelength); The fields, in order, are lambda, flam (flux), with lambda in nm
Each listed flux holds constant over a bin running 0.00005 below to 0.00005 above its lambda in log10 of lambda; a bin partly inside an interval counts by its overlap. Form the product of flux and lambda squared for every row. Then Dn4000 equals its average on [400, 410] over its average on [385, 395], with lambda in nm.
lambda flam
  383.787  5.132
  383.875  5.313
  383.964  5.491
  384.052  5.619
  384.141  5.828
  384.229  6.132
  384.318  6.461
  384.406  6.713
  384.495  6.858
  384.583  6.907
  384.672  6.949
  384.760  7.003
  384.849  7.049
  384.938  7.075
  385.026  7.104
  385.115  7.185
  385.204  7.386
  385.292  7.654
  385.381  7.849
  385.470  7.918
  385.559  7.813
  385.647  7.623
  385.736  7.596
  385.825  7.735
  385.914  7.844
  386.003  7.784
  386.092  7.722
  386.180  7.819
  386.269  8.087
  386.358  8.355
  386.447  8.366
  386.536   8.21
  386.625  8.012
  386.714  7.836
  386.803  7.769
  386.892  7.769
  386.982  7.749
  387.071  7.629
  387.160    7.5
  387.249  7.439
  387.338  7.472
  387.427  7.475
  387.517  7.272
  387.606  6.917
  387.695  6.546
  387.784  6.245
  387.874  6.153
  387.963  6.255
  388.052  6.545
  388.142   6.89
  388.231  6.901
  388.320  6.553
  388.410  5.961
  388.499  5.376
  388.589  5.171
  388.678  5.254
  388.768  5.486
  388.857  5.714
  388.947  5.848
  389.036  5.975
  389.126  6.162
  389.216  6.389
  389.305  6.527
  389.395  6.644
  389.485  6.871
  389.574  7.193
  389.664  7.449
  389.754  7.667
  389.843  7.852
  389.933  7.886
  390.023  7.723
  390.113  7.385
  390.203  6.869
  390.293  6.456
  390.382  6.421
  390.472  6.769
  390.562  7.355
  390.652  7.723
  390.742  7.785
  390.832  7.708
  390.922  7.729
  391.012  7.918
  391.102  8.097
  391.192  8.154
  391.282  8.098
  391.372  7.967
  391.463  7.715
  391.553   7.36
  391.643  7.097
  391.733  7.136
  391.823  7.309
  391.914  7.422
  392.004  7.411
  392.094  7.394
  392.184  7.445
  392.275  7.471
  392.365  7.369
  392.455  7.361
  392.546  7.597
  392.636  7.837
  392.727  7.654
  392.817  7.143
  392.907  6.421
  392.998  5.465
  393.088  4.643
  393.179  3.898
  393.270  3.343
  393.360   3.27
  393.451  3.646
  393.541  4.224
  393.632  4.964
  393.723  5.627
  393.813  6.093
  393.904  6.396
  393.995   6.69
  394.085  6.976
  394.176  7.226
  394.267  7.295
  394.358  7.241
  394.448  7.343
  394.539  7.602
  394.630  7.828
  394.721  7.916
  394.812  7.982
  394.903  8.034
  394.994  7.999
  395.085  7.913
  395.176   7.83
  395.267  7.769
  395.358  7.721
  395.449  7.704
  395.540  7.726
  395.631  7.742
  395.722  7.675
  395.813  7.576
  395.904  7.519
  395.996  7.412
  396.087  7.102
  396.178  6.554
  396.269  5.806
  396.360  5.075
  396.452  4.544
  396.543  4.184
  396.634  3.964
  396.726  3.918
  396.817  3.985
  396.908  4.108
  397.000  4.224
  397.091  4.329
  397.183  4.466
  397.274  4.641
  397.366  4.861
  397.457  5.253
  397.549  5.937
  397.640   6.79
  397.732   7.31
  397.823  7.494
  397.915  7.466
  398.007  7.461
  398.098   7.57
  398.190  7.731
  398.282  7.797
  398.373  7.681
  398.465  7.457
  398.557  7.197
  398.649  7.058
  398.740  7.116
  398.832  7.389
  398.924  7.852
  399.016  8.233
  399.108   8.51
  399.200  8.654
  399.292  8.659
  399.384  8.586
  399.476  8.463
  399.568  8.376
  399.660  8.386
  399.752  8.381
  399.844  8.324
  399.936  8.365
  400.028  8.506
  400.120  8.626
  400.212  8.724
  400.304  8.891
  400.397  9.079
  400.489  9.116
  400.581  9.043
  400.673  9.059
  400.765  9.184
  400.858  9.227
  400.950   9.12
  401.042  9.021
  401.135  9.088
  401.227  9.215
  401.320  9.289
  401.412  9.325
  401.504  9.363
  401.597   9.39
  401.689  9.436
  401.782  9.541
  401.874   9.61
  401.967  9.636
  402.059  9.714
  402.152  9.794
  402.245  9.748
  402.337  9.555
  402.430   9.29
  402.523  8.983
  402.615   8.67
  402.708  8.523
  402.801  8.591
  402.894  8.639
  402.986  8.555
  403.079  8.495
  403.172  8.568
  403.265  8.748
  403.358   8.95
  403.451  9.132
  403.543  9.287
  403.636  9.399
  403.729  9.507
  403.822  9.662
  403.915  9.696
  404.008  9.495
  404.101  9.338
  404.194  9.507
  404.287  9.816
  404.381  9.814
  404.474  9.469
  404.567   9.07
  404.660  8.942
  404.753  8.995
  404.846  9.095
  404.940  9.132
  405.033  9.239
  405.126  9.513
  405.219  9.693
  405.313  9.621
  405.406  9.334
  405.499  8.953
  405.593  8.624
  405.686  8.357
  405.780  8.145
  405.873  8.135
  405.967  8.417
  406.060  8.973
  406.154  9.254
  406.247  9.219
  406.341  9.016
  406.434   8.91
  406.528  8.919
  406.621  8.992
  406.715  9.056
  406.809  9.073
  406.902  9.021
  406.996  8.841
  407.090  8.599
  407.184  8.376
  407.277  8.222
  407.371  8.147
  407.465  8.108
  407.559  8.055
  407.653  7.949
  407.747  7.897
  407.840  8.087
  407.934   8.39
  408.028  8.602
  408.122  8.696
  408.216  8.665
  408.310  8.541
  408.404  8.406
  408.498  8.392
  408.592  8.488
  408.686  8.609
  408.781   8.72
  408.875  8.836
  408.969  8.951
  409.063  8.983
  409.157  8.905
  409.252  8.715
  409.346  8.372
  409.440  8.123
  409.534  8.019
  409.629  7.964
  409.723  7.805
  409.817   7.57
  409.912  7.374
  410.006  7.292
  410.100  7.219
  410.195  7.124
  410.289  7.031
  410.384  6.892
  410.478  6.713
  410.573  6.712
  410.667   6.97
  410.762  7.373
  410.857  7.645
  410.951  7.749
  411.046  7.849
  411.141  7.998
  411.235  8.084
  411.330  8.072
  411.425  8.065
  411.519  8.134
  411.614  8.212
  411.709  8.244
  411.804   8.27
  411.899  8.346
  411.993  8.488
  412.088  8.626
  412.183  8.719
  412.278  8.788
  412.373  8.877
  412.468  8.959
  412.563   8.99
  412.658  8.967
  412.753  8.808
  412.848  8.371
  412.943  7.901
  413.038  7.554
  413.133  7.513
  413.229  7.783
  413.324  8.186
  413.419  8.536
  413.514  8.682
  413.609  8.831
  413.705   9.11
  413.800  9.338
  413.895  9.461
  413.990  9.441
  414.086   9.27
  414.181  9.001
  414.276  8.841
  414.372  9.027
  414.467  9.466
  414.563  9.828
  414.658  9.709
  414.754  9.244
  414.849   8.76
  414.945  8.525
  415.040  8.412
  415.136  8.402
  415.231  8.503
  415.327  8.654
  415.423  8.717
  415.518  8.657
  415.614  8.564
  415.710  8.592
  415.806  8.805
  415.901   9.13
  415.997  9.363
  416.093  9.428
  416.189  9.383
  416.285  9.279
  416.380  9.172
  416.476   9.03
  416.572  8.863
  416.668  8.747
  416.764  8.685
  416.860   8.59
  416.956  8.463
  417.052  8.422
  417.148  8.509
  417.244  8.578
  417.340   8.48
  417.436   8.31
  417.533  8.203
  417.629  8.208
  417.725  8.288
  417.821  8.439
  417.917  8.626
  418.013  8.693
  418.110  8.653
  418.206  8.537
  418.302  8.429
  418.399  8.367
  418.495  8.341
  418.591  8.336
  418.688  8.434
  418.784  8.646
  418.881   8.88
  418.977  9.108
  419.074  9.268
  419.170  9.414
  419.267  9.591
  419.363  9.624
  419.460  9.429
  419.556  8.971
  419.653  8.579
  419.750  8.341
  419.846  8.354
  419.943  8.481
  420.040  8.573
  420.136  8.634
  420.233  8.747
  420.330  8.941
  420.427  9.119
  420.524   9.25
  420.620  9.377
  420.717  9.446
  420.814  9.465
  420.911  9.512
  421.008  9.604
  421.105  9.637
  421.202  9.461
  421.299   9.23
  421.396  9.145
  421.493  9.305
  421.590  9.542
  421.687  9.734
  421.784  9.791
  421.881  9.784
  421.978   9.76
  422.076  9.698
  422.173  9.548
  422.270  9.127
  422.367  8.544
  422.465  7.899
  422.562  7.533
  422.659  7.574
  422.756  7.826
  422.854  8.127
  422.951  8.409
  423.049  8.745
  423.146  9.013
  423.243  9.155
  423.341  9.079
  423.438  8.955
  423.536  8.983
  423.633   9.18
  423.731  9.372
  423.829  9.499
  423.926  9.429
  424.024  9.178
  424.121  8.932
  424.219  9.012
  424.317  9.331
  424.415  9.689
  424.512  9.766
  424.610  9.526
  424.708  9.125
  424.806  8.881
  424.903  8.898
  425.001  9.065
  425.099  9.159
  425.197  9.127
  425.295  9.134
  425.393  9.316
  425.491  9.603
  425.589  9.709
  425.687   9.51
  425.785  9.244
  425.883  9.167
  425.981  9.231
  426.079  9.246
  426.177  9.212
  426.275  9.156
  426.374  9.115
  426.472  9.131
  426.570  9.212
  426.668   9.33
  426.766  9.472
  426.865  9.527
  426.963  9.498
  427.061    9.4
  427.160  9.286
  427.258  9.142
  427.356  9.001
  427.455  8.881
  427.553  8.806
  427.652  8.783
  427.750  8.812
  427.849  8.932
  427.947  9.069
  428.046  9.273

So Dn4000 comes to 1.37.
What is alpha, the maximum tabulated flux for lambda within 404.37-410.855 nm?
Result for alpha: 9.814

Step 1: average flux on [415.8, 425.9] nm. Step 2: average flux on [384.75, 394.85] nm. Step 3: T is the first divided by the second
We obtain 1.3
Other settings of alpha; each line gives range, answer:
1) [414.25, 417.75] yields 9.828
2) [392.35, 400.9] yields 9.227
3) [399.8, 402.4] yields 9.794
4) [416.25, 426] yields 9.791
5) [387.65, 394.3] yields 8.154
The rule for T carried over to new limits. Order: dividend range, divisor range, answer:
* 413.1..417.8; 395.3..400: 1.29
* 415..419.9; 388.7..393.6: 1.29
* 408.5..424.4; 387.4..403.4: 1.19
